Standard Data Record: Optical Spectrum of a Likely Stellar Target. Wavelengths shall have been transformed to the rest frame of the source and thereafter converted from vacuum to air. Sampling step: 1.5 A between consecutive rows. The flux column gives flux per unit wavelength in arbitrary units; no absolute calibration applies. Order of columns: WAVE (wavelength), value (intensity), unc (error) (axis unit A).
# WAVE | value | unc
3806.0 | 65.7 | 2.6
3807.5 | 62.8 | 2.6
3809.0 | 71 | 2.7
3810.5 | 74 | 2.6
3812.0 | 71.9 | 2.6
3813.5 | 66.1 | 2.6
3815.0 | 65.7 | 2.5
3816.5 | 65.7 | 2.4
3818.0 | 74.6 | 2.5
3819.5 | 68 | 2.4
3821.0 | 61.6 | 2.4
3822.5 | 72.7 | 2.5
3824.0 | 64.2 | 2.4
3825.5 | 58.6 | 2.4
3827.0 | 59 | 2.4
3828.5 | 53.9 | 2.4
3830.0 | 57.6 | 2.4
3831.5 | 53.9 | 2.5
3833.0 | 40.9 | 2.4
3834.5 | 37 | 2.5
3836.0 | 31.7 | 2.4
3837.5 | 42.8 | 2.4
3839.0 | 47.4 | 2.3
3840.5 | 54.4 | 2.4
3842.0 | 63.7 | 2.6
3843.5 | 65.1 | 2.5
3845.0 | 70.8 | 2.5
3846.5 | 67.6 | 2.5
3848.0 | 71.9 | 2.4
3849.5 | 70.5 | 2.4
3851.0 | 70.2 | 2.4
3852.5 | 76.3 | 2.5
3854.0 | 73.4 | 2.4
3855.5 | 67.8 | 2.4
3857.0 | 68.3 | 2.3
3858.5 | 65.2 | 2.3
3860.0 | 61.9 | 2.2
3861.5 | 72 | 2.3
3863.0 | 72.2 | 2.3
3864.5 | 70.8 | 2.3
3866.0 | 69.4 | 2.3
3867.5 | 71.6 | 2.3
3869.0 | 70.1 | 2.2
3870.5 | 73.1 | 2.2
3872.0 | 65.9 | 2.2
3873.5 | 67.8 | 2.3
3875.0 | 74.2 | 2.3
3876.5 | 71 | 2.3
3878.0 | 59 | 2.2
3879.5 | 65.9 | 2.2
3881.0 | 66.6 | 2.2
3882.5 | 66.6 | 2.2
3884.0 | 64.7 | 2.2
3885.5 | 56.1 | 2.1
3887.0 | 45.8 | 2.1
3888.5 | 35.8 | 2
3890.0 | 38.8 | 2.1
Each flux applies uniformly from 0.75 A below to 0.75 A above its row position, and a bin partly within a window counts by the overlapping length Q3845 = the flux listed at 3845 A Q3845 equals 70.8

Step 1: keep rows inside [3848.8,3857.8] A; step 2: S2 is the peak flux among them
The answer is 76.3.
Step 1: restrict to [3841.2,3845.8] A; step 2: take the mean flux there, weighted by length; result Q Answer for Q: 66.4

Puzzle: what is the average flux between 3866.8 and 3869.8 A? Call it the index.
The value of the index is 70.9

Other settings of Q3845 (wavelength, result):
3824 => 64.2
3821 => 61.6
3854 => 73.4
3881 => 66.6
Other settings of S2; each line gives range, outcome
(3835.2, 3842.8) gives 63.7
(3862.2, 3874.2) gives 73.1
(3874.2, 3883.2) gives 74.2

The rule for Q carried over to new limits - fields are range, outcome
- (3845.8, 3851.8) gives 70.1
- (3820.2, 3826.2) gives 64.4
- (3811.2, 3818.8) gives 68.8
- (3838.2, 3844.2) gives 57.5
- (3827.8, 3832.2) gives 55.2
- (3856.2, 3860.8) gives 65.2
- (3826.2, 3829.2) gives 56.5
